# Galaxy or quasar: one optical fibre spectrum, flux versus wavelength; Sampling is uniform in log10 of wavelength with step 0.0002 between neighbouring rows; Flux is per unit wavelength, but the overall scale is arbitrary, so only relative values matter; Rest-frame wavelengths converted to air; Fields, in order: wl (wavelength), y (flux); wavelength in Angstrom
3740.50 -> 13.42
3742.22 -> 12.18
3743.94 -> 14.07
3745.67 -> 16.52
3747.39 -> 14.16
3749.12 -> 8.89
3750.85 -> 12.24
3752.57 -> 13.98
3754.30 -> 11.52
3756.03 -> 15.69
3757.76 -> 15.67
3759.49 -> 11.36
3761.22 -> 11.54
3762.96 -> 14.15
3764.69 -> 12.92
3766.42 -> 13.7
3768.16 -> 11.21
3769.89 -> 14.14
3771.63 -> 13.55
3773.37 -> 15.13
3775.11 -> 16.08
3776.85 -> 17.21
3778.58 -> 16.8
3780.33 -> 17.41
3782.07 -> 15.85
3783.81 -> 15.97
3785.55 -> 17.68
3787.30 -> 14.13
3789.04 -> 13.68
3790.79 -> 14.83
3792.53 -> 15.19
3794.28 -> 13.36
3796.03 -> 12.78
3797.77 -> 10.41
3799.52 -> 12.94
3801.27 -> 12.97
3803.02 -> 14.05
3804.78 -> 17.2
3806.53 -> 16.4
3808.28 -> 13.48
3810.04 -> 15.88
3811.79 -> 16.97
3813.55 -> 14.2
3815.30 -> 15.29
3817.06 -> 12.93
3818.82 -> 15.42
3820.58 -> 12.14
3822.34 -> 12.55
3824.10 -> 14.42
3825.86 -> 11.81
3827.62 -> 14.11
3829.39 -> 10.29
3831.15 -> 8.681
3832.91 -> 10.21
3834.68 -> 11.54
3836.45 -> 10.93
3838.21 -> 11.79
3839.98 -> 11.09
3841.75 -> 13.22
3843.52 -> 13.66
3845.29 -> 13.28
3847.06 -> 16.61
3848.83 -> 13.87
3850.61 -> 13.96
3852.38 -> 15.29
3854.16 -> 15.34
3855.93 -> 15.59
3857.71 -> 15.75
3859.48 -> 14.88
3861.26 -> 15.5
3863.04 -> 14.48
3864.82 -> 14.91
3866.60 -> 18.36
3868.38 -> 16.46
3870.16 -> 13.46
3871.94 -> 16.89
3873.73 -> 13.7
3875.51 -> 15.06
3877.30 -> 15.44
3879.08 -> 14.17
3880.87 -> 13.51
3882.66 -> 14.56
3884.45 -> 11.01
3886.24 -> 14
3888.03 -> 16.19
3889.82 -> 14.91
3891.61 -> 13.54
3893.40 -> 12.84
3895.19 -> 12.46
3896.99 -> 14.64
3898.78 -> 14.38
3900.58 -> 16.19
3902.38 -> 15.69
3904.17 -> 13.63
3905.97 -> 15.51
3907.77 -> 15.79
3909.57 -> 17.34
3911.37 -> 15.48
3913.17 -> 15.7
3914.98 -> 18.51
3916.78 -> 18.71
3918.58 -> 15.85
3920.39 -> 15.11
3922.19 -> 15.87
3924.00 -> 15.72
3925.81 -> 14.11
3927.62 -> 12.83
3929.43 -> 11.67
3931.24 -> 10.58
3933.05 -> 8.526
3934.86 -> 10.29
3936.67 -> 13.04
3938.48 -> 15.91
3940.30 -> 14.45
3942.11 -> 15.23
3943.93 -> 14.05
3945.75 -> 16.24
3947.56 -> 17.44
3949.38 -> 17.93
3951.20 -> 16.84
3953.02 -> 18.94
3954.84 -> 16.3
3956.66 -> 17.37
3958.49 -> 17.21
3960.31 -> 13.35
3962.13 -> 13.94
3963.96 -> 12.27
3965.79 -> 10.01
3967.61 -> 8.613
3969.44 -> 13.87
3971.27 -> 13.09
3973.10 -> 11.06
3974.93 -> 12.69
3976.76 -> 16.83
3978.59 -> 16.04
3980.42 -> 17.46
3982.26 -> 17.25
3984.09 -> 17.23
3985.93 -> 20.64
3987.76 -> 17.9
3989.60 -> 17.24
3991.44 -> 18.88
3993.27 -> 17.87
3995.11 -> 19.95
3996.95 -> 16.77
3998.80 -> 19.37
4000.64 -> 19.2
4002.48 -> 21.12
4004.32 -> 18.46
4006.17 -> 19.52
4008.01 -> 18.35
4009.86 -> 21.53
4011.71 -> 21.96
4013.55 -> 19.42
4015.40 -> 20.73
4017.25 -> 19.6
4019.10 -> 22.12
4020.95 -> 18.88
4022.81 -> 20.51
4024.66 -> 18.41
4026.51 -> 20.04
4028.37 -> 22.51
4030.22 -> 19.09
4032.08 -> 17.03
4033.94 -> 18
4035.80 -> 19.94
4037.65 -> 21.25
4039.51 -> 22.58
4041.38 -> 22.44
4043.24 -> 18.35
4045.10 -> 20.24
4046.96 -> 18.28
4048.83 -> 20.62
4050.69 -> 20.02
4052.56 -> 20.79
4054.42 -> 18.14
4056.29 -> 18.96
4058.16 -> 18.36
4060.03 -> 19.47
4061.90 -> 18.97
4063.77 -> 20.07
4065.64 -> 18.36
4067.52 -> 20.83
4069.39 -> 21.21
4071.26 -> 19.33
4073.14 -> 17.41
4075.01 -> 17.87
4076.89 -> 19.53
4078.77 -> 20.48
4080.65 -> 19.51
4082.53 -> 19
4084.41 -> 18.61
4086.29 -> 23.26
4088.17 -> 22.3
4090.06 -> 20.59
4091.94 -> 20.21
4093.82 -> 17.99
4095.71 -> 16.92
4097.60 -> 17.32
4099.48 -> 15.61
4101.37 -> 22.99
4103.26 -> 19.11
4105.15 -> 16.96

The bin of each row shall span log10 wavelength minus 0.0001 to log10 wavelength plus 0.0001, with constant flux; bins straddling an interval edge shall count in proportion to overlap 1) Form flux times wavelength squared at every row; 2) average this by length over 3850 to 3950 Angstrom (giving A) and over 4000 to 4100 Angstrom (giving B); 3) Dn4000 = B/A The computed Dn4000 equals 1.43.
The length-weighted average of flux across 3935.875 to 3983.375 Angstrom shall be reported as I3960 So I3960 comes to 14.9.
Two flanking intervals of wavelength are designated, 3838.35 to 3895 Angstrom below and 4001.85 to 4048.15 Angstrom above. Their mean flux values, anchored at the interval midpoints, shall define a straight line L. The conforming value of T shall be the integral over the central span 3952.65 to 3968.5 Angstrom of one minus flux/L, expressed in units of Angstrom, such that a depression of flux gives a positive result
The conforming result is 3.3 Angstrom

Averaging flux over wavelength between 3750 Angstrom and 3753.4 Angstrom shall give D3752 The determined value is 13.1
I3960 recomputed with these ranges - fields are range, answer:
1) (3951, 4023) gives 17.2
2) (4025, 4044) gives 20.1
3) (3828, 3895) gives 13.9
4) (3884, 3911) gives 14.6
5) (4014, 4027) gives 20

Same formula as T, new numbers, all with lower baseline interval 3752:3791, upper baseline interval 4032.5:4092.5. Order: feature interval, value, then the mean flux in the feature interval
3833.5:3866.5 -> 3.96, 14.1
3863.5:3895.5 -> 3.73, 14.6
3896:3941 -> 6.72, 14.6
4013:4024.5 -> -0.66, 20.1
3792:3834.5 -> 5.10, 13.4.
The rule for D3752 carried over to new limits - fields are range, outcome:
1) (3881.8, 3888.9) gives 13.9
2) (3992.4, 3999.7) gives 18.5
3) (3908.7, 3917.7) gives 17.1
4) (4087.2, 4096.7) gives 19.6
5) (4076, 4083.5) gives 19.6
